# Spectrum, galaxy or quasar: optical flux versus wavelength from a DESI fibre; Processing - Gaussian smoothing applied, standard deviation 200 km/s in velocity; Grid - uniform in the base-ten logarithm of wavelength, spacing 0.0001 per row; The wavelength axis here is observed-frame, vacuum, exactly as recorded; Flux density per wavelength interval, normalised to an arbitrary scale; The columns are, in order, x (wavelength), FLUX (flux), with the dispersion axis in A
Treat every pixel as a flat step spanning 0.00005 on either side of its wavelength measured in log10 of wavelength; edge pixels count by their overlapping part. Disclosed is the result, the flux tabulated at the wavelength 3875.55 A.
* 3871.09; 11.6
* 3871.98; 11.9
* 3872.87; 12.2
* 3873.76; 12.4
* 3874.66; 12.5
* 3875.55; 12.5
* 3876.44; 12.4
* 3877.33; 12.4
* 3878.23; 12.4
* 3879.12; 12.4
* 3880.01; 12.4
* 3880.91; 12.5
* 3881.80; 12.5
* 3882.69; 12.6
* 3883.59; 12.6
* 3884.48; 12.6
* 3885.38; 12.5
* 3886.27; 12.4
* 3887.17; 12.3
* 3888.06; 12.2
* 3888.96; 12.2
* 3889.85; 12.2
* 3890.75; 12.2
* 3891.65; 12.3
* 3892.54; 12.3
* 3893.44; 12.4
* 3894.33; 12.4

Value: 12.5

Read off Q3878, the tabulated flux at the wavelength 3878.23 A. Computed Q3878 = 12.4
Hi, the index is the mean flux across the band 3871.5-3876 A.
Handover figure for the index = 12.3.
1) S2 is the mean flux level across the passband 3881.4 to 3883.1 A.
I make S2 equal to 12.6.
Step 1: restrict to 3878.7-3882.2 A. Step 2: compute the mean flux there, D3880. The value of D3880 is 12.5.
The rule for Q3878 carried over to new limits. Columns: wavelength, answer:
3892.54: 12.3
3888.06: 12.2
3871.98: 11.9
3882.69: 12.6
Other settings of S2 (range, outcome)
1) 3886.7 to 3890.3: 12.2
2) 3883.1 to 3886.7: 12.5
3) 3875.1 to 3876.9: 12.5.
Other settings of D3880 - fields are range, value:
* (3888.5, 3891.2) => 12.2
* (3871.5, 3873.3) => 12.1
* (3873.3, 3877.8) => 12.4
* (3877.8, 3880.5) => 12.4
